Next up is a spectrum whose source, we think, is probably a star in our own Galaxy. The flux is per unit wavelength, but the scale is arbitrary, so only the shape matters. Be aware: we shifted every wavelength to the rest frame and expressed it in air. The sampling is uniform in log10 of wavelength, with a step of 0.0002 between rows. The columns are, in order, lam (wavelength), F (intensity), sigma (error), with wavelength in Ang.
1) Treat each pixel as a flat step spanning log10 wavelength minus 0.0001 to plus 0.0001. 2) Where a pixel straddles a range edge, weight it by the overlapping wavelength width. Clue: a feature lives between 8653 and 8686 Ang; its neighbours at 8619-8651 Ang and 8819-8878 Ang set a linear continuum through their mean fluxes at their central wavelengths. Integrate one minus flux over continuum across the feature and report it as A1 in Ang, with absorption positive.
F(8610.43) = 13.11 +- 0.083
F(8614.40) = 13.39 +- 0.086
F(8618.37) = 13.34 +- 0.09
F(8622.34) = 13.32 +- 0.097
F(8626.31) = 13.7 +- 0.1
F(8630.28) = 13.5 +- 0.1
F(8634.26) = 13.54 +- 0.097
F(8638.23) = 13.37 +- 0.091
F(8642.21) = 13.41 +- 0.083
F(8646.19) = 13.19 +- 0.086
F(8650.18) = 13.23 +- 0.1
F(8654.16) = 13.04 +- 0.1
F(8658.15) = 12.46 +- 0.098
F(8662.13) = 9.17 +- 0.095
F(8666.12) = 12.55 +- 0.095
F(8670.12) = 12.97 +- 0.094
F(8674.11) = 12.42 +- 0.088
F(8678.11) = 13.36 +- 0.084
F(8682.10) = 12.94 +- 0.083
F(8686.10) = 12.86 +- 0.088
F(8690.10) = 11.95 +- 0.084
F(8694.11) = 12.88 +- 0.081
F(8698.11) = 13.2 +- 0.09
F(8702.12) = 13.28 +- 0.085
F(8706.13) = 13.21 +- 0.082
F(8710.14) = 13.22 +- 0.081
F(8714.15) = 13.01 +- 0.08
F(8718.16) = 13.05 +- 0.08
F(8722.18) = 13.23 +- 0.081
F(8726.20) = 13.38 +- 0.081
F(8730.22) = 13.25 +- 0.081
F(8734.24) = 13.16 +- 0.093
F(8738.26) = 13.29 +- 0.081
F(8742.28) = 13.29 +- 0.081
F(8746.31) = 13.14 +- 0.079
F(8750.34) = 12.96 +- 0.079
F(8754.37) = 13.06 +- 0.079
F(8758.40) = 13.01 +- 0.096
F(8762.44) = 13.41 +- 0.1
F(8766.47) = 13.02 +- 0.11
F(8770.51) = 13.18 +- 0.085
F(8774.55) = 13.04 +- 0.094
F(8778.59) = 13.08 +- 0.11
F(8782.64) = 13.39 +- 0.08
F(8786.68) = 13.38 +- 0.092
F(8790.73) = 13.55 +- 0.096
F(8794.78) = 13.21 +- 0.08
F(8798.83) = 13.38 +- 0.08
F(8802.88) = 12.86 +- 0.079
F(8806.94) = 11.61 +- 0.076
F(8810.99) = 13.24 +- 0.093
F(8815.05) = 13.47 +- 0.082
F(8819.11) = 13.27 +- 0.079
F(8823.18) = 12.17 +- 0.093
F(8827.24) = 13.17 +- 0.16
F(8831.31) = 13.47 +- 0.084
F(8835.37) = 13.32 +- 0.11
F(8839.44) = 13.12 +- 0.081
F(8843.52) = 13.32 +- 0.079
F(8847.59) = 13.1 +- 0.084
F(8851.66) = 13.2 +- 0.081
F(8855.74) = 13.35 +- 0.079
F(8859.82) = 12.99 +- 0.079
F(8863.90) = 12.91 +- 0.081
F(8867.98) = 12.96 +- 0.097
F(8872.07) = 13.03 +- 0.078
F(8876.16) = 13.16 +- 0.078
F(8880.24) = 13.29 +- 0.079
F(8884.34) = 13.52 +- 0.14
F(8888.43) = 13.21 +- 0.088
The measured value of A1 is 2.4 Ang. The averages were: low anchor 13.4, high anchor 13.1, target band 12.4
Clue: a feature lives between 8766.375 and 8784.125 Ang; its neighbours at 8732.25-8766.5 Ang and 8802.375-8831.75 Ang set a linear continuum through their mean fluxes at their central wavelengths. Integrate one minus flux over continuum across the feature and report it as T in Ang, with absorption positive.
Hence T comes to -0.1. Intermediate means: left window 13.2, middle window 13.1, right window 12.9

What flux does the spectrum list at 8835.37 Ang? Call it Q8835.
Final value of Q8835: 13.32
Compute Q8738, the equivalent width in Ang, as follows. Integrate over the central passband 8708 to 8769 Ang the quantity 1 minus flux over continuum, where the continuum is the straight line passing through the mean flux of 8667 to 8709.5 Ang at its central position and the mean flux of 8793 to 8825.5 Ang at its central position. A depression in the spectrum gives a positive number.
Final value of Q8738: -1.2 Ang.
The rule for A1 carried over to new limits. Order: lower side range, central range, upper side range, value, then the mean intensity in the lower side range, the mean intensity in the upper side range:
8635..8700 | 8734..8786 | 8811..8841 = -0.8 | 12.7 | 13.1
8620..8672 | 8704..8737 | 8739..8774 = -0.3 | 12.9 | 13.1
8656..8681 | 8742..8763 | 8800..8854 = -0.8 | 12.2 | 13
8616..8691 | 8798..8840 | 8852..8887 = 0.3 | 12.9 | 13.2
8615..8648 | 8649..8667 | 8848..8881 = 1.9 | 13.4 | 13.1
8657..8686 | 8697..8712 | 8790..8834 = -0.9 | 12.3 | 13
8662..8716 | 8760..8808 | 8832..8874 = -0.5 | 12.8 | 13.1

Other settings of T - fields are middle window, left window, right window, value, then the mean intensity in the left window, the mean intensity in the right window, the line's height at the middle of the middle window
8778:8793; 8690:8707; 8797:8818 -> -0.5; 13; 12.9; 12.9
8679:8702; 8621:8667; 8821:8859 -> 0.2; 12.9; 13.1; 12.9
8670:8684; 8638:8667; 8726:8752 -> -0.2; 12.5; 13.2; 12.7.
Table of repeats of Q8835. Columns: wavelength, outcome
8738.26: 13.29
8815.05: 13.47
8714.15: 13.01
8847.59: 13.1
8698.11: 13.2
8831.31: 13.47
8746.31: 13.14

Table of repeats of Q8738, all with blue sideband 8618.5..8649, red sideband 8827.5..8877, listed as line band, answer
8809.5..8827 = 0.2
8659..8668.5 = 1.6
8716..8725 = 0.1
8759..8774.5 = 0.1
